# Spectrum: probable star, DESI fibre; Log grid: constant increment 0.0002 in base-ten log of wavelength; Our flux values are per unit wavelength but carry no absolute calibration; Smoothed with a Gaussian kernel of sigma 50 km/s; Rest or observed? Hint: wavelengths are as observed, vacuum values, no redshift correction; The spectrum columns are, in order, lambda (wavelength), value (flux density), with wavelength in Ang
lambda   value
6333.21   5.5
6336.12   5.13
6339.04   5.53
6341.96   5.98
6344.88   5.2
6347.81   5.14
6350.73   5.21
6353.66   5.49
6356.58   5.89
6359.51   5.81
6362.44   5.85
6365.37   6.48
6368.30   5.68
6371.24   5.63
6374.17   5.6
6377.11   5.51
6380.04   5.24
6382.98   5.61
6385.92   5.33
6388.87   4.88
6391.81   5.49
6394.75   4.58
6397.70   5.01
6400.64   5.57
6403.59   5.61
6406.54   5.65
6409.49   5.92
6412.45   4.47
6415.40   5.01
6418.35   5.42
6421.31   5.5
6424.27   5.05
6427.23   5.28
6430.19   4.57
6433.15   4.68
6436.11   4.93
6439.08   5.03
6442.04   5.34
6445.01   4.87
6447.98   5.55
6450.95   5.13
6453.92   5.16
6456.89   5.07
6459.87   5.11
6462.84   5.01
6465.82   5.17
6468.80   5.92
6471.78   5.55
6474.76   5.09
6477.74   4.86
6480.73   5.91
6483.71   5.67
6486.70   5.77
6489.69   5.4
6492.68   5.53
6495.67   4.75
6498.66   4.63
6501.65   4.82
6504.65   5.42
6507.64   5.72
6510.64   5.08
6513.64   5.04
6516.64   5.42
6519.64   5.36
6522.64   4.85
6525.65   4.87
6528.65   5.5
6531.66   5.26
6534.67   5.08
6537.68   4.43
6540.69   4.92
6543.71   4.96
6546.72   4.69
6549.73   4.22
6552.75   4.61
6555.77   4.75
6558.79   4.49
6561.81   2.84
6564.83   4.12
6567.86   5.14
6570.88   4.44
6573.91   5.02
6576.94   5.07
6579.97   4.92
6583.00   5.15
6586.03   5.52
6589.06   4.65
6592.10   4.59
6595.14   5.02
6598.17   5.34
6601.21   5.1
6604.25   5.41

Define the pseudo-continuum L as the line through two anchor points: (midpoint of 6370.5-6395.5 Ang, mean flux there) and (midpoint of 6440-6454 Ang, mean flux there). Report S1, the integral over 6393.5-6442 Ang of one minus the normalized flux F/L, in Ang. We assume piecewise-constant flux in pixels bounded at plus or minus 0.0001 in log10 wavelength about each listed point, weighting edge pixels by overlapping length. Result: 1.06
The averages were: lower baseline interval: 5.33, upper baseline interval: 5.21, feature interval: 5.15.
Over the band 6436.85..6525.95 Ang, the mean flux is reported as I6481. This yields 5.24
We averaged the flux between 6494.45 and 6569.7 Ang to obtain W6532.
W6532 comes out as 4.84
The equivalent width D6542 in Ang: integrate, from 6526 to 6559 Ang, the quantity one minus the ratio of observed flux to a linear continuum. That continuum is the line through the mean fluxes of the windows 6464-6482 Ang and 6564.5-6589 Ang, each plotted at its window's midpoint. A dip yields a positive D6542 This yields 1.8 Ang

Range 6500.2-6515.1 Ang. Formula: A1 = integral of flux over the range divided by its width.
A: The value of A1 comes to 5.22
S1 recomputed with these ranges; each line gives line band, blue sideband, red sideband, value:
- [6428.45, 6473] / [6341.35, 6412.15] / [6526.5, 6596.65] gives 0.5 Ang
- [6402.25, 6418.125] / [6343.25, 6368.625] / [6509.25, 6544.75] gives 0.4 Ang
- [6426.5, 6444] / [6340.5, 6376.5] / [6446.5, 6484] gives 1.5 Ang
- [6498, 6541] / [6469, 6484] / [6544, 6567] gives -2.6 Ang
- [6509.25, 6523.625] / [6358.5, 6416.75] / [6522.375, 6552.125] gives -0.6 Ang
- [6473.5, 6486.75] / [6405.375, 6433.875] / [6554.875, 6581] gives -1.4 Ang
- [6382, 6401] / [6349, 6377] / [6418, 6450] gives 1.0 Ang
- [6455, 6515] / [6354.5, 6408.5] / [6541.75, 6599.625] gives -2.3 Ang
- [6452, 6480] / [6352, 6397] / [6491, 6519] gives 0.2 Ang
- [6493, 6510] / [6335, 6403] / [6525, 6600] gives -0.3 Ang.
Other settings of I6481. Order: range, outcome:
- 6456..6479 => 5.23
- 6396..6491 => 5.26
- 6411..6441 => 5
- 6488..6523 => 5.18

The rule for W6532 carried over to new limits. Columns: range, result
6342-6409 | 5.49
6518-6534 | 5.17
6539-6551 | 4.7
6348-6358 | 5.48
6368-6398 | 5.32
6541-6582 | 4.58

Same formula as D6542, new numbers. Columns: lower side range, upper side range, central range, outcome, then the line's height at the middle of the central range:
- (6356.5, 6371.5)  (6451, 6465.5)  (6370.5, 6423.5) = 2.8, 5.62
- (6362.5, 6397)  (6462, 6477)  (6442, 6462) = 0.8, 5.36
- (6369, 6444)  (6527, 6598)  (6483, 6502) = -1.0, 4.98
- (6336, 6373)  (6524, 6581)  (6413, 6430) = 0.5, 5.32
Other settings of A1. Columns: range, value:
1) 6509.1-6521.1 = 5.23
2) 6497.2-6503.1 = 4.73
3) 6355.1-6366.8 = 6.01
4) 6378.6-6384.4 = 5.42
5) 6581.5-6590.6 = 5.11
